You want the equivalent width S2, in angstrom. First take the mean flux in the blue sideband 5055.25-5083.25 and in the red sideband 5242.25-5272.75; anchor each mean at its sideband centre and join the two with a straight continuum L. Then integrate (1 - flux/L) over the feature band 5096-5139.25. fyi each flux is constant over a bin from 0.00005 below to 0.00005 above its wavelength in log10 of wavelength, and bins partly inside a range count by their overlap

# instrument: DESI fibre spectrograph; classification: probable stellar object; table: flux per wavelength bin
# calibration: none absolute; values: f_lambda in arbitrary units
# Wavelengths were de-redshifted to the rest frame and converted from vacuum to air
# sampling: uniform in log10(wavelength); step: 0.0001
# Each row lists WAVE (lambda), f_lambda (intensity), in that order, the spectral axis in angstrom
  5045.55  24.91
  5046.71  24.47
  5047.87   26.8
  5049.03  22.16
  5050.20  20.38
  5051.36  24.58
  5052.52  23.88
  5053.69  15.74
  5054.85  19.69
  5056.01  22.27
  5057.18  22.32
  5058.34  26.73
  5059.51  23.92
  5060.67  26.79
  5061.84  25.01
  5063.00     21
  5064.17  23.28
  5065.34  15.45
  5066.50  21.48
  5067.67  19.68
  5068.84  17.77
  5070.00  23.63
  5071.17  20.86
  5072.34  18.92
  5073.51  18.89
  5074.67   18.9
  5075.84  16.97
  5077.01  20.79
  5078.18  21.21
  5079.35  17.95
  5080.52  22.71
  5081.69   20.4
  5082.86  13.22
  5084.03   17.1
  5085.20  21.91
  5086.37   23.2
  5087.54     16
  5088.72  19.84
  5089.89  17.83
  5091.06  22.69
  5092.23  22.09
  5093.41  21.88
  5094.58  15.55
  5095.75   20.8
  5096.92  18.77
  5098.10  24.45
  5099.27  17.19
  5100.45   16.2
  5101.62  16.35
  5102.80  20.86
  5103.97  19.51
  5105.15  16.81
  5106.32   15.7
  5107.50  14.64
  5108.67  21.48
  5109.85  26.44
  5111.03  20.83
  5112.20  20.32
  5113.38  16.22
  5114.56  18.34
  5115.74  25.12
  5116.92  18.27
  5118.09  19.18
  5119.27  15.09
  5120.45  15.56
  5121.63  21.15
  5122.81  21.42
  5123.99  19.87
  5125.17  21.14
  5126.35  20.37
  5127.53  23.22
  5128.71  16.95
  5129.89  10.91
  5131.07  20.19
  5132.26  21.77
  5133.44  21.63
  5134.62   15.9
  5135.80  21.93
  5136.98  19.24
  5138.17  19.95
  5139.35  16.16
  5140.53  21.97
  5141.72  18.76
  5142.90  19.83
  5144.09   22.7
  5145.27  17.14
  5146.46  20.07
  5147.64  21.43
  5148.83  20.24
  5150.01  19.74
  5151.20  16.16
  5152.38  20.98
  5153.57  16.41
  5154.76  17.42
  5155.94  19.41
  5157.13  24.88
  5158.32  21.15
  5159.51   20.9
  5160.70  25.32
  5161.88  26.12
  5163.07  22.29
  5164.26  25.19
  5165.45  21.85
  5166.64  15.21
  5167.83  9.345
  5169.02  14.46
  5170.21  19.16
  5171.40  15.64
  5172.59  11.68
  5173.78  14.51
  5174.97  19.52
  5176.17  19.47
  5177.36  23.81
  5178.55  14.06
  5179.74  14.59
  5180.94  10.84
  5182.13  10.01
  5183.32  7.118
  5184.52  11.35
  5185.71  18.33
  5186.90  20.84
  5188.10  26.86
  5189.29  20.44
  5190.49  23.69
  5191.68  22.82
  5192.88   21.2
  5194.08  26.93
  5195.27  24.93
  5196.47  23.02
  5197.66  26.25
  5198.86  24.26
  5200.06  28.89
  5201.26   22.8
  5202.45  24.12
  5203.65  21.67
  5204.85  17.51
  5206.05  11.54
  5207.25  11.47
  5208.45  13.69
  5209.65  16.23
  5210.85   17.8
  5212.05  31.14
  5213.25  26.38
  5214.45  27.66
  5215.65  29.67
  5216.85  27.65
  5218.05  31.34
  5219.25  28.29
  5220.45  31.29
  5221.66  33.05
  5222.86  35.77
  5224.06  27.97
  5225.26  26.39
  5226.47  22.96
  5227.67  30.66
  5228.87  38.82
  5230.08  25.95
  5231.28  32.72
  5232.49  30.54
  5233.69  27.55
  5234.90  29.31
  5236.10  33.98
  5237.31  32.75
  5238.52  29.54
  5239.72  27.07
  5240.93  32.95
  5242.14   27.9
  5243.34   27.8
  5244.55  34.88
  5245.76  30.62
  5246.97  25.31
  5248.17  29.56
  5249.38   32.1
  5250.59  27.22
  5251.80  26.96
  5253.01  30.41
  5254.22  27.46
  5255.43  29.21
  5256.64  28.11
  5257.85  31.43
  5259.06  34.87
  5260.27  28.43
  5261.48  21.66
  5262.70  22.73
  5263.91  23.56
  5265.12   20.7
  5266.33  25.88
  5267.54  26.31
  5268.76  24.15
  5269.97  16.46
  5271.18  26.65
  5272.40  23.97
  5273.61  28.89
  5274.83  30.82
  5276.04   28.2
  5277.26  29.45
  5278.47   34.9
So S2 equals 6.2 angstrom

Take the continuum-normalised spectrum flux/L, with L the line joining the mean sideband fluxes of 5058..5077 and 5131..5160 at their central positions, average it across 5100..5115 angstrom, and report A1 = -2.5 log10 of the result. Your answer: 0.093 mag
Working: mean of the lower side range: 21.1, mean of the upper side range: 19.8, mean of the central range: 18.8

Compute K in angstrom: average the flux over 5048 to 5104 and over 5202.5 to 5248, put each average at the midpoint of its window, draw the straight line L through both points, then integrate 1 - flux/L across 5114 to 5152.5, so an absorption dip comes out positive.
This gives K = 6.0 angstrom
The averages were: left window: 20.4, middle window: 19.5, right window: 27.2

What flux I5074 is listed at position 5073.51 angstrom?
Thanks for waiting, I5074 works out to 18.89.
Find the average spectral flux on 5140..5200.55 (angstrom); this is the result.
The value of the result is 19.6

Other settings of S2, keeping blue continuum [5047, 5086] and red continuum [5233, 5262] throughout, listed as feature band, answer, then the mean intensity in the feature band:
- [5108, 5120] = 1.7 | 20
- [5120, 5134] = 2.5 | 19.5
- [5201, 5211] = 3.7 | 17.2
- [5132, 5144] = 2.3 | 19.8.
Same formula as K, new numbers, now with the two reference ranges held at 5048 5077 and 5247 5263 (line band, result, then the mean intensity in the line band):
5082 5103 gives 3.0 angstrom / 19.2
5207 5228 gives 0.7 angstrom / 26.3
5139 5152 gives 2.6 angstrom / 19.6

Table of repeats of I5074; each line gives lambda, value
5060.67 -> 26.79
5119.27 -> 15.09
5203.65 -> 21.67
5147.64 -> 21.43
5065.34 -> 15.45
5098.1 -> 24.45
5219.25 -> 28.29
